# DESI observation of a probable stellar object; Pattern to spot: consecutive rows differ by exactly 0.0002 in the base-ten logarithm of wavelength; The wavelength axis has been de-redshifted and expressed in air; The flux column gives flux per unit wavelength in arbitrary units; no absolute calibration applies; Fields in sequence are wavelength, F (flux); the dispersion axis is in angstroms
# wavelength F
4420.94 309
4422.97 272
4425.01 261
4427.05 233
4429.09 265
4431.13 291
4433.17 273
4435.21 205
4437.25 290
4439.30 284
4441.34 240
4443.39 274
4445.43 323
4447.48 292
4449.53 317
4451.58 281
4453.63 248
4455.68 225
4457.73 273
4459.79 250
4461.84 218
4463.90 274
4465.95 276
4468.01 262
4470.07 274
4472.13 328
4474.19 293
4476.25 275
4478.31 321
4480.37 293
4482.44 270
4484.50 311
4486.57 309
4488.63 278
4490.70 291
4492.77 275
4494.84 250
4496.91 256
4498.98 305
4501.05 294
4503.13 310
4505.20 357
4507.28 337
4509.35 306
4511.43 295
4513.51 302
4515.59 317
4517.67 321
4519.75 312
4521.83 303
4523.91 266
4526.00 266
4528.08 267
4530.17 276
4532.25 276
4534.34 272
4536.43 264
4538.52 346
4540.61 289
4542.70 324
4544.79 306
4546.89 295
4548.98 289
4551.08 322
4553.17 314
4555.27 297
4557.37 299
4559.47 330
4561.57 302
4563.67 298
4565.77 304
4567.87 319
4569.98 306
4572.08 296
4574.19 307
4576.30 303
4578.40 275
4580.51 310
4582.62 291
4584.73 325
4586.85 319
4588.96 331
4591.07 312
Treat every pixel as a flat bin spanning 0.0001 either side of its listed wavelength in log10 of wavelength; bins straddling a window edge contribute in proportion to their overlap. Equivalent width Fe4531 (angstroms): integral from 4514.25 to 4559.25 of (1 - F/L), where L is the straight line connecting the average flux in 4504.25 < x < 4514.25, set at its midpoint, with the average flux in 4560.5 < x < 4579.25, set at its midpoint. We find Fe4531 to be 2.07 angstroms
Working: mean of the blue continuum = 319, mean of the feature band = 297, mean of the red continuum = 302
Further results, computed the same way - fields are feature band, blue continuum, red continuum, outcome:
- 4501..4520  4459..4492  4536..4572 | -1.5 angstroms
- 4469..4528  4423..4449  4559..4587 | -2.1 angstroms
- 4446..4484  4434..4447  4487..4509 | 0.6 angstroms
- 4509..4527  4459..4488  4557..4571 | -0.2 angstroms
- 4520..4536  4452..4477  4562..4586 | 0.6 angstroms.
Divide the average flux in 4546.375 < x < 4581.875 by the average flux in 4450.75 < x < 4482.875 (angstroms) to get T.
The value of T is 1.1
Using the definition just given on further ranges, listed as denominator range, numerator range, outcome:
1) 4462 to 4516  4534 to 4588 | 1.04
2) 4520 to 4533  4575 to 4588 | 1.09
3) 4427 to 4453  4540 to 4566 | 1.11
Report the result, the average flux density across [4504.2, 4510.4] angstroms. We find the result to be 333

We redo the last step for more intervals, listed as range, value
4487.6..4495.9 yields 273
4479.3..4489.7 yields 292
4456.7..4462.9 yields 247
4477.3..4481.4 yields 307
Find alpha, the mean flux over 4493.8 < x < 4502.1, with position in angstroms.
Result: 276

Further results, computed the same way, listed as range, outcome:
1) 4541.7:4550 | 303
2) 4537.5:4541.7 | 318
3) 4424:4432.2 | 263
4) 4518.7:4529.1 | 283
